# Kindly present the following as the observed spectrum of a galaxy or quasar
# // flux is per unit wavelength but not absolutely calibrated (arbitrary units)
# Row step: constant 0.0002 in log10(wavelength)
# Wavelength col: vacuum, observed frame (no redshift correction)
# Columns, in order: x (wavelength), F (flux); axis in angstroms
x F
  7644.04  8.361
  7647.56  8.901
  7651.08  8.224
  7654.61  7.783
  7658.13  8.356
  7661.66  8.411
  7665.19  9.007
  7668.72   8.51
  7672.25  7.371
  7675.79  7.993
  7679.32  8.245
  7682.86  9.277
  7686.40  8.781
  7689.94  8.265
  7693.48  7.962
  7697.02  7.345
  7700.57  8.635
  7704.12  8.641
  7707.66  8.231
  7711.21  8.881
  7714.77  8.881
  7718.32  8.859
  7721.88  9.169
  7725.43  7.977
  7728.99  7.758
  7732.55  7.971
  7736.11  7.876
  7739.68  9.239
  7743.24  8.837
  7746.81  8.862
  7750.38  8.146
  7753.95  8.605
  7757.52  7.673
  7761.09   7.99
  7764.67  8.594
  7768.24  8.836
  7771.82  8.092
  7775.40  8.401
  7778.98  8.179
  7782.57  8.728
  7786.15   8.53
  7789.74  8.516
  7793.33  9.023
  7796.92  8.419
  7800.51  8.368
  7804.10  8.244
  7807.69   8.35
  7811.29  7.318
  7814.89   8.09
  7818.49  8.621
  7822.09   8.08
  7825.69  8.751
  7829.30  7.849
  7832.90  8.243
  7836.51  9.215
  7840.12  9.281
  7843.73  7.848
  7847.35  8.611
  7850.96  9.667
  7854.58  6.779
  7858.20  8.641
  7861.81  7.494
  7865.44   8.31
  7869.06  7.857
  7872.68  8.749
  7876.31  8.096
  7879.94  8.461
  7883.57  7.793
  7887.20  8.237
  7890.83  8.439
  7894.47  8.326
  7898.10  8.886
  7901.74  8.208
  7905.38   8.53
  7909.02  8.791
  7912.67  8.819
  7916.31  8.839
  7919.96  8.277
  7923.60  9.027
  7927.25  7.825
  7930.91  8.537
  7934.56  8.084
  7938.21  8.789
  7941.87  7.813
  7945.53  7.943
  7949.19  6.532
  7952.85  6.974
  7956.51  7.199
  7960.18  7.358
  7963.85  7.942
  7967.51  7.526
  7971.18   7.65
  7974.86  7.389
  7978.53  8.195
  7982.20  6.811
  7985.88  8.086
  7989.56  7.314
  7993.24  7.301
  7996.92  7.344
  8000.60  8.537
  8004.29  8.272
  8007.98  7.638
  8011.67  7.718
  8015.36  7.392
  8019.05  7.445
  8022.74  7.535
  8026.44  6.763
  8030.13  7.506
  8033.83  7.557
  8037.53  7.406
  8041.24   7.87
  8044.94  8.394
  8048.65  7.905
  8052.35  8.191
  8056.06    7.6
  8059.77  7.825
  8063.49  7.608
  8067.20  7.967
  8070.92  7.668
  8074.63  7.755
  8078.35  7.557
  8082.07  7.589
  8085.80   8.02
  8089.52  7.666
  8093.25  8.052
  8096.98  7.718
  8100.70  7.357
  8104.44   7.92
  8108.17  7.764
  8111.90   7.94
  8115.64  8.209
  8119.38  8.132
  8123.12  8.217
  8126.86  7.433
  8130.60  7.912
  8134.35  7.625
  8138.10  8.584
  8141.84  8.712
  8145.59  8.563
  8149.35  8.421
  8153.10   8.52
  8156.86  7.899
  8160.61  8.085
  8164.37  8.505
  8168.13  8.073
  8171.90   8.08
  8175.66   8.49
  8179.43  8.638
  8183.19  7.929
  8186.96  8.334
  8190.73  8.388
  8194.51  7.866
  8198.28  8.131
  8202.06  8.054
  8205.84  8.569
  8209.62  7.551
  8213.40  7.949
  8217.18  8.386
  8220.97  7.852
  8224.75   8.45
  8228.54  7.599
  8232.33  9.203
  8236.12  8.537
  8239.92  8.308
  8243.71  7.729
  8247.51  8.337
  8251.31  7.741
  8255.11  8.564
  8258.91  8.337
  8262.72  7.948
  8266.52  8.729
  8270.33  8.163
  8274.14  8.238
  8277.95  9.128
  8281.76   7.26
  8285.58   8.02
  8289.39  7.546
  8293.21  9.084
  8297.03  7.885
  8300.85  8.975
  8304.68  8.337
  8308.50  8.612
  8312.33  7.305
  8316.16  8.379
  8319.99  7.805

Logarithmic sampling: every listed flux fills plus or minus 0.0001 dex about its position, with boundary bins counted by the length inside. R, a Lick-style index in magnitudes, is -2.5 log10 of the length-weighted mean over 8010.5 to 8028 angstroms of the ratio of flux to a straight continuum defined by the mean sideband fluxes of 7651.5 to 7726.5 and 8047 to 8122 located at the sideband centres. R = 0.08 mag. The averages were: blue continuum 8.41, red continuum 7.83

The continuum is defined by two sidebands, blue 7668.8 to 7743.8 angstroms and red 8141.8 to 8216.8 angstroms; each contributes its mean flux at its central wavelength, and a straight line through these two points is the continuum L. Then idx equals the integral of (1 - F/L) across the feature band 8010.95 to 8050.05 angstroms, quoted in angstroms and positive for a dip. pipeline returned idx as 3.3 angstroms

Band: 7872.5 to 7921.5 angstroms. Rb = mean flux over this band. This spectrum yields 8.45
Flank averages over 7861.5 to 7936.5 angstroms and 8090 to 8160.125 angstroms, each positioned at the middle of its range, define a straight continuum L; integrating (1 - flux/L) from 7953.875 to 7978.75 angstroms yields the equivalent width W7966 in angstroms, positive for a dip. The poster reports 2.2 angstroms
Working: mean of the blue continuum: 8.38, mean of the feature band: 7.55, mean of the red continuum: 8.05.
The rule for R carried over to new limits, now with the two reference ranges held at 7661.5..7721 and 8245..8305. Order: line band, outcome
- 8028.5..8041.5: 0.108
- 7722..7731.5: 0.042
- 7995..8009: 0.051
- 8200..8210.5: 0.024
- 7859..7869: 0.055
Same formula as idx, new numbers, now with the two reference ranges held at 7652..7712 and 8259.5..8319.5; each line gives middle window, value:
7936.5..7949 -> 0.5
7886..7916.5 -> -1.0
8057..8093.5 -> 2.3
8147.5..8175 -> 0.0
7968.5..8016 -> 3.5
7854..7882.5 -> 0.7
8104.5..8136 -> 1.3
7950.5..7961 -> 1.5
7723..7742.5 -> 0.2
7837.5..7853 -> -1.0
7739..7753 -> -0.7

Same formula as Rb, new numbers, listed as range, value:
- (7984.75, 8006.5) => 7.8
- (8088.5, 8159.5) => 8.04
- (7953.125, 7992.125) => 7.52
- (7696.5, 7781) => 8.42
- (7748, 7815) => 8.33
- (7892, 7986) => 8.01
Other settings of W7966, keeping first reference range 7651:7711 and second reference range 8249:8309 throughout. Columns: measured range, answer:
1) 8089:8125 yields 1.7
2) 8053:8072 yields 1.2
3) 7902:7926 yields -1.0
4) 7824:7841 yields -0.7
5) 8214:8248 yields 0.1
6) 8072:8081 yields 0.7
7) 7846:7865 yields 0.2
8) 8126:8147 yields 0.3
